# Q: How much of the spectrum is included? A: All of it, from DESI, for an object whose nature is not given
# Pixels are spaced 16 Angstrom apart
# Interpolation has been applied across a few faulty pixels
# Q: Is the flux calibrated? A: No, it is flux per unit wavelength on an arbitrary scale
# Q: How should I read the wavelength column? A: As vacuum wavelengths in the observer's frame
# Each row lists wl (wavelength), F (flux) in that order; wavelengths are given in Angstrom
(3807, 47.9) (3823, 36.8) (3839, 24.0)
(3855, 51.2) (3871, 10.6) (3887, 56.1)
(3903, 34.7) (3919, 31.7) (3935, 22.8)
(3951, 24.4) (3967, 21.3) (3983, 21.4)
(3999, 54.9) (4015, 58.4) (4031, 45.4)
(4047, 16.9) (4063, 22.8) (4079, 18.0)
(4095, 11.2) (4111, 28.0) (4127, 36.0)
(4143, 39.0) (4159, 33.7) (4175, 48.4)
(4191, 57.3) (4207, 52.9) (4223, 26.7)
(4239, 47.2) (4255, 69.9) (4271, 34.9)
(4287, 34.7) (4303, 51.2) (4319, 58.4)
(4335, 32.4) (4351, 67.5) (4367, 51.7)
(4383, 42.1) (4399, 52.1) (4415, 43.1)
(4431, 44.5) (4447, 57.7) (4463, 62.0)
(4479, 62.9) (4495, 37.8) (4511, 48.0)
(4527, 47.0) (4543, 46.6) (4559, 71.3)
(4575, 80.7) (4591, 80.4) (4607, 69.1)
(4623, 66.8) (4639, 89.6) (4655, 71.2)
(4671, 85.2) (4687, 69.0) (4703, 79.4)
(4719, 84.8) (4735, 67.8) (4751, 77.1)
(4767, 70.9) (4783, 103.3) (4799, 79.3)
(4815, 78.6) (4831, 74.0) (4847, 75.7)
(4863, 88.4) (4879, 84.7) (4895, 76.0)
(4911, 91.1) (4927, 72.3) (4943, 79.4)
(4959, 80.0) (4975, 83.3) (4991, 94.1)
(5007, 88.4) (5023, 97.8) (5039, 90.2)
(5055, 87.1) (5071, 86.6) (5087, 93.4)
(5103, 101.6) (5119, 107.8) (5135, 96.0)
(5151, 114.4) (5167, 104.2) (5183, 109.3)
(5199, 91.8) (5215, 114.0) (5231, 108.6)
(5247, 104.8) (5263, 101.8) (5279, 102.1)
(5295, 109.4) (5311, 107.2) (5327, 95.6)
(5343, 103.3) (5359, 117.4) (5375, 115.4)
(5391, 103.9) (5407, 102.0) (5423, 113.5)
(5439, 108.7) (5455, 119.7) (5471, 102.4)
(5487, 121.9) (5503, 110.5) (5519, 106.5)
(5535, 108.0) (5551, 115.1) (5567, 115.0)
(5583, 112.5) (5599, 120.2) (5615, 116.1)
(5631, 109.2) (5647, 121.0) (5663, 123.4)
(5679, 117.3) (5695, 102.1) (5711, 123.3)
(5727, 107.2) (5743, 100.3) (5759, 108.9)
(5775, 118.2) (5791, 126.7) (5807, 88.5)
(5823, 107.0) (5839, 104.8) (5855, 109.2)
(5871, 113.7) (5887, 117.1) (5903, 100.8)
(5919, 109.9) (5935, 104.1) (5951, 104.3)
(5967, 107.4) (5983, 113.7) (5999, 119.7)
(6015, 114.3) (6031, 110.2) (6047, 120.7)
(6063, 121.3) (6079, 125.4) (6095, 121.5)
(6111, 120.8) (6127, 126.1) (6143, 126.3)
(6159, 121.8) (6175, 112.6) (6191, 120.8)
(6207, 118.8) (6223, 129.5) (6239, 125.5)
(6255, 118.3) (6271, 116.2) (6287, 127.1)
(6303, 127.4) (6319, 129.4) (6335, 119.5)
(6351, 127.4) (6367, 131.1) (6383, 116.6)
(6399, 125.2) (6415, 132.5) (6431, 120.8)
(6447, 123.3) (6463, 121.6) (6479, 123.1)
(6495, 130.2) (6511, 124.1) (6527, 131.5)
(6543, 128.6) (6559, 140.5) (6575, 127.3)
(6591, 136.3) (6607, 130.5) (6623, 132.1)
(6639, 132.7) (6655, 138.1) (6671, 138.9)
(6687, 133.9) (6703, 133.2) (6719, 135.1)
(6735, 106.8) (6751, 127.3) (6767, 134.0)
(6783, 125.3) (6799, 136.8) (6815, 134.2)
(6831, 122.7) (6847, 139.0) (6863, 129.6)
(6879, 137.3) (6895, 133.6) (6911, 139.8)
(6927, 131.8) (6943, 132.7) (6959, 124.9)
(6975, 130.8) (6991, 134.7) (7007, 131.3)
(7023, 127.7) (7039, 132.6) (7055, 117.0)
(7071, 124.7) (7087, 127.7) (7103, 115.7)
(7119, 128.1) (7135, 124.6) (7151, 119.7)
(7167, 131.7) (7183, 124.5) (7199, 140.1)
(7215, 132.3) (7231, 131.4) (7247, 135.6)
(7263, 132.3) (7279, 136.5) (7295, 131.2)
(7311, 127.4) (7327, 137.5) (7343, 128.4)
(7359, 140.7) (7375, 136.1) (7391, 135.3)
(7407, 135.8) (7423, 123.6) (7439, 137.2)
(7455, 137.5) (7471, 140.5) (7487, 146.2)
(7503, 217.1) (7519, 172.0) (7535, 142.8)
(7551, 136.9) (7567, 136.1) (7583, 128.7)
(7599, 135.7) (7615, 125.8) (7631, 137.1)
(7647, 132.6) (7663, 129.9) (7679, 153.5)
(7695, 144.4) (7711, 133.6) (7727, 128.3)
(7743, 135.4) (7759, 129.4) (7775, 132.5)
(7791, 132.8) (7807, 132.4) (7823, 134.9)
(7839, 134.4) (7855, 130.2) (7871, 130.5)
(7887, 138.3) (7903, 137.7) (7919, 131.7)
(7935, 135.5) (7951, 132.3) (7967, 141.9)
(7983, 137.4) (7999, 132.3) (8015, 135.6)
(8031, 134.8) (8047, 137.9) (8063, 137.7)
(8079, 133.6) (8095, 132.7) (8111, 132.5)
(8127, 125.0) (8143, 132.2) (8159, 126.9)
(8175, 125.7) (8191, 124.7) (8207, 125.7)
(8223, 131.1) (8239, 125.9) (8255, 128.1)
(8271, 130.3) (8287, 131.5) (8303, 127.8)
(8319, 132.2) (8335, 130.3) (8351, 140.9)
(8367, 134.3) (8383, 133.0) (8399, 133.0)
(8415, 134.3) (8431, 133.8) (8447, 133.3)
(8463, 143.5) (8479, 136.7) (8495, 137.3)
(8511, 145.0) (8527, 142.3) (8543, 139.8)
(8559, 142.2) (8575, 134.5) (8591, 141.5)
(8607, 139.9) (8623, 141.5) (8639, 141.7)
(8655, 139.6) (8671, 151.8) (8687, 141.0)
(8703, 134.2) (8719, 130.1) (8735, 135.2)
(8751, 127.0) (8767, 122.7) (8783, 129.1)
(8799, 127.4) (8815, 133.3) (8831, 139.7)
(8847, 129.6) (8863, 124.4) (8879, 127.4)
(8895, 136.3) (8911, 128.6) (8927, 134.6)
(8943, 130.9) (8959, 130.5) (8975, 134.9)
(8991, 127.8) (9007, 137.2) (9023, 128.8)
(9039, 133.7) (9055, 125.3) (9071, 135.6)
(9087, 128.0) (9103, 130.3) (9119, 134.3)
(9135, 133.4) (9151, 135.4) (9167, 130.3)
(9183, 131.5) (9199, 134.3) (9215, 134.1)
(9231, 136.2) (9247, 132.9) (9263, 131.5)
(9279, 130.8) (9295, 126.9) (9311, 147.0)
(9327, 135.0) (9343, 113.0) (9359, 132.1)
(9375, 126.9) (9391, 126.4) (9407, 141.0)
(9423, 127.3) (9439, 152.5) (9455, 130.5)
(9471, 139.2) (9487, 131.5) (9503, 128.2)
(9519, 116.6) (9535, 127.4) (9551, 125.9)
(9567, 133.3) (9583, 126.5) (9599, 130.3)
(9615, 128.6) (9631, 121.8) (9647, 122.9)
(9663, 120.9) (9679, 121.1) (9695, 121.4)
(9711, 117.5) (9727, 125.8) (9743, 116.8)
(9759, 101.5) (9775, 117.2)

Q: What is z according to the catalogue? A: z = 0.14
